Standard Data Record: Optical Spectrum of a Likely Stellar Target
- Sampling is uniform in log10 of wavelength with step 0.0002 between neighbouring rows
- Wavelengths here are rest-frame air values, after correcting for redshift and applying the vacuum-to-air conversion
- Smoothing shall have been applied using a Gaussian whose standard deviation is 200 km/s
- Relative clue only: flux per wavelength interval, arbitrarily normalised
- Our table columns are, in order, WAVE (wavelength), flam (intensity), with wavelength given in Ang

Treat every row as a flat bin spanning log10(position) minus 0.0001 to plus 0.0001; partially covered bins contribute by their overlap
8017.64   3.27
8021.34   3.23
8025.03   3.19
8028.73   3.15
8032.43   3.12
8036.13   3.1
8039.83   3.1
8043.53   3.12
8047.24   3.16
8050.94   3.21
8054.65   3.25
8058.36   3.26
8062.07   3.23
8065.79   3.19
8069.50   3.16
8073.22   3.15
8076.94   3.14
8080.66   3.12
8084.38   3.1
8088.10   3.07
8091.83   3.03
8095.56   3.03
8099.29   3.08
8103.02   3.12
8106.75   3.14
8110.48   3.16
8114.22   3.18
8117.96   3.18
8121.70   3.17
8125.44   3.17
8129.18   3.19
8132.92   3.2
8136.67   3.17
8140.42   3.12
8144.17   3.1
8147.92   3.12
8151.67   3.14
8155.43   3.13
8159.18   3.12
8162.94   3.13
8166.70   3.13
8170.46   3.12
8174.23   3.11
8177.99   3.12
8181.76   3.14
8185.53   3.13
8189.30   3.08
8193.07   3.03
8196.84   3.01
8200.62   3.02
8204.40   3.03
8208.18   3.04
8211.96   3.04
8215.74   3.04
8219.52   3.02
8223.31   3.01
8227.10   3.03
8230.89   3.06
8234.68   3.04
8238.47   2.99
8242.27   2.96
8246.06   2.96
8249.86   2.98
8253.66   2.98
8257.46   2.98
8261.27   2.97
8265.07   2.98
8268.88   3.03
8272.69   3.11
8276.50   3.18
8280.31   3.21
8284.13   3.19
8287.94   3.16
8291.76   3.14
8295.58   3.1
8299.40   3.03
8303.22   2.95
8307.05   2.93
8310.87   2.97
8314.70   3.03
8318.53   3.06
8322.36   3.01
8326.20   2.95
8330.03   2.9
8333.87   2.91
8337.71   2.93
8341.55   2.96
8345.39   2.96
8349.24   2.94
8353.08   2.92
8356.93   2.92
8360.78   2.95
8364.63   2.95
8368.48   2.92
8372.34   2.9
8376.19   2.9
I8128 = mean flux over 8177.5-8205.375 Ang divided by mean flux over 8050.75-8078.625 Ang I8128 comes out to 0.96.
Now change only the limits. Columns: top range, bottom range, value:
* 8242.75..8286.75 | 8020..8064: 0.96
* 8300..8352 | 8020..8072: 0.93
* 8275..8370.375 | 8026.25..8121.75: 0.96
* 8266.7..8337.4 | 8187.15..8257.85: 1.01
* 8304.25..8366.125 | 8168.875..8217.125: 0.96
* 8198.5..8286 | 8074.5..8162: 0.97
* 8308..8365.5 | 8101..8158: 0.94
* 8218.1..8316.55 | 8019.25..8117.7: 0.97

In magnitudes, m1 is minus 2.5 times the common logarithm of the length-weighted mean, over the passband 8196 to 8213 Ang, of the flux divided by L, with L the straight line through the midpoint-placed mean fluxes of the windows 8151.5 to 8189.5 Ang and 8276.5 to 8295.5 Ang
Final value 0.04 mag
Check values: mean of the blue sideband 3.12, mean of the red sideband 3.17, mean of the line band 3.03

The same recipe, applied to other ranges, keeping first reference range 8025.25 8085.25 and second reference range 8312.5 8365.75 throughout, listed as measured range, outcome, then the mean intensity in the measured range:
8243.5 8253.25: 0.02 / 2.97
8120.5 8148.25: -0.02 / 3.16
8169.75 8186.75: -0.02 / 3.12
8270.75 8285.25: -0.06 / 3.17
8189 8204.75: 0.01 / 3.03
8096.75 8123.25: -0.01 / 3.14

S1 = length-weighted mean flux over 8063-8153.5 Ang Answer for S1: 3.14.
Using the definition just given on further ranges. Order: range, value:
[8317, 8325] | 3.02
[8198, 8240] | 3.03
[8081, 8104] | 3.07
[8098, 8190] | 3.14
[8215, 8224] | 3.02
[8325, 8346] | 2.93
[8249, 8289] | 3.07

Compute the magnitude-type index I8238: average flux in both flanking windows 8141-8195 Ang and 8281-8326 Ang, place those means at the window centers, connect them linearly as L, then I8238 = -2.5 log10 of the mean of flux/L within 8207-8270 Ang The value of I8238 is 0.03 mag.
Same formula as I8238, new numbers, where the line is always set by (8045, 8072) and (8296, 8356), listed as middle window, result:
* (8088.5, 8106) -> 0.035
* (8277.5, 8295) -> -0.059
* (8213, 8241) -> 0.010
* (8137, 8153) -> 0.001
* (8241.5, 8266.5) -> 0.020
